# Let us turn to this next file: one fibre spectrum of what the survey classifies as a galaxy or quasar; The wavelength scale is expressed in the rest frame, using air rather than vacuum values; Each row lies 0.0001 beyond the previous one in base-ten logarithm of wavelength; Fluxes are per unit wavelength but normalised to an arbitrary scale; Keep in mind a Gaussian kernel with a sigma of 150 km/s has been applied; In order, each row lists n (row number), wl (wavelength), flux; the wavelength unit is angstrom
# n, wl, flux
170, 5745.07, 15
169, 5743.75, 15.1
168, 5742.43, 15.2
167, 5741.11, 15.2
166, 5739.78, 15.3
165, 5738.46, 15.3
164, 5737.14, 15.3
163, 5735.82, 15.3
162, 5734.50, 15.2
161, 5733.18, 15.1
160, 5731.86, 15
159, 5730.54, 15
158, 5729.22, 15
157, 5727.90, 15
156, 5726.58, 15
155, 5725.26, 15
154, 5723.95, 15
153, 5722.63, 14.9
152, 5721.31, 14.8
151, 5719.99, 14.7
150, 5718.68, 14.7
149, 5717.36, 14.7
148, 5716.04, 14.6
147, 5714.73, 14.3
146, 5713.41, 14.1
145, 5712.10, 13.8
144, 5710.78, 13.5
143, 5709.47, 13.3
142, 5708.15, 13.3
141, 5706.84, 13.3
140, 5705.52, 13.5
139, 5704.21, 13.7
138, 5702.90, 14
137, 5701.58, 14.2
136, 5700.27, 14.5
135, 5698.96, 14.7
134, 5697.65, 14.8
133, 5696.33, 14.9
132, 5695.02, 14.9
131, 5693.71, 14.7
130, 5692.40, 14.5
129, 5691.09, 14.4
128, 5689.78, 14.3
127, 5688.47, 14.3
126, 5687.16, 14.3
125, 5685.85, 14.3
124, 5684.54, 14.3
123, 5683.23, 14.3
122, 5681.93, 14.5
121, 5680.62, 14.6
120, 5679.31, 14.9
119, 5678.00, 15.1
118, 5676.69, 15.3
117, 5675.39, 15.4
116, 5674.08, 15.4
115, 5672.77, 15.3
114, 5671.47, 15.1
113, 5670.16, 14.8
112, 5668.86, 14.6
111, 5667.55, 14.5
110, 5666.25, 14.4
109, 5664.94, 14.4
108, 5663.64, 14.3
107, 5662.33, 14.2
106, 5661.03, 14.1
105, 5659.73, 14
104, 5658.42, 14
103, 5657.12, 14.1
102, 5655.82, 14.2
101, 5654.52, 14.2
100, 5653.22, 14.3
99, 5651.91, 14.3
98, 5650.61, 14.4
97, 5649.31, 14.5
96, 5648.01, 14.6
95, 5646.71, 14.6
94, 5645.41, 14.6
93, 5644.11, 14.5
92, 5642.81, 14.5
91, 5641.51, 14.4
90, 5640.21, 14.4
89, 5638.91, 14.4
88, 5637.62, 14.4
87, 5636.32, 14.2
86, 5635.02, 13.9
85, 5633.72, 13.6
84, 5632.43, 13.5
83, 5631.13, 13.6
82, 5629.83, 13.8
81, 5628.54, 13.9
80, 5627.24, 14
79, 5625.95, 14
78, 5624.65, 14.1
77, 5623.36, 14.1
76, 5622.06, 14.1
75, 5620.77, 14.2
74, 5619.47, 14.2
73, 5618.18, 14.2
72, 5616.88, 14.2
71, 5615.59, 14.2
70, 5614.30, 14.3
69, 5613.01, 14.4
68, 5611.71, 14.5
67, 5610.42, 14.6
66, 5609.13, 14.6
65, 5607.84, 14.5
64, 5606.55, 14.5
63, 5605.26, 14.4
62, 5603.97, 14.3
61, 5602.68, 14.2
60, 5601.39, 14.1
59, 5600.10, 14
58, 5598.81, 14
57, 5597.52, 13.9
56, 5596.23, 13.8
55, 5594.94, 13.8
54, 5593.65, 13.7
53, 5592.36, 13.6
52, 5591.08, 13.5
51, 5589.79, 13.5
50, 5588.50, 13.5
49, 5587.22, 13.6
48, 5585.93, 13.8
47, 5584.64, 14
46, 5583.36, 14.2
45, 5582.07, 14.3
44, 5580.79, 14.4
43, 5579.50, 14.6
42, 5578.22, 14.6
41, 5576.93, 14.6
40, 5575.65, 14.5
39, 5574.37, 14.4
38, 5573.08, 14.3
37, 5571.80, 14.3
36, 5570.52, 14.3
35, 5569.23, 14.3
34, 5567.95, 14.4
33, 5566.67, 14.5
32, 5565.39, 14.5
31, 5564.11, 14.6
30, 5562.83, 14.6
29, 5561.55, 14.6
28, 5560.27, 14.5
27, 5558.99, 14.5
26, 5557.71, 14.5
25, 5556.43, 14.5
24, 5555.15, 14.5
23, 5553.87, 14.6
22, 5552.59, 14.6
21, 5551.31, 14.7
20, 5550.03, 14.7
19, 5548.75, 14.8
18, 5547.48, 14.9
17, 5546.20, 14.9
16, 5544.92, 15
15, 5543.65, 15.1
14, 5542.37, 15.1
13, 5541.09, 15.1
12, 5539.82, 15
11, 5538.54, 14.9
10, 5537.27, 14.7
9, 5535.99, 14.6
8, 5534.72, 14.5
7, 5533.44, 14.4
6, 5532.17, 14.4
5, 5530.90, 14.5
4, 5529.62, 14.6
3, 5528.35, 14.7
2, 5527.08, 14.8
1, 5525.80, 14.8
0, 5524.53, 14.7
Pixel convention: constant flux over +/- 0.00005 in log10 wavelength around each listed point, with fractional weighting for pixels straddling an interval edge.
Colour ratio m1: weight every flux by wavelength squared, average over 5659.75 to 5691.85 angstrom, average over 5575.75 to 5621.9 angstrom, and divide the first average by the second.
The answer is 1.1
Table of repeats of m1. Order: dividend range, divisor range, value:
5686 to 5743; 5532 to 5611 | 1.07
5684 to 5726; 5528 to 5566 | 1.03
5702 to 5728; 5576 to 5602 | 1.07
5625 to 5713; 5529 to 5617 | 1.03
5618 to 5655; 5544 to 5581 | 1.00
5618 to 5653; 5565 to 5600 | 1.03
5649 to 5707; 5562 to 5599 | 1.06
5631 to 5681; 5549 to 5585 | 1.03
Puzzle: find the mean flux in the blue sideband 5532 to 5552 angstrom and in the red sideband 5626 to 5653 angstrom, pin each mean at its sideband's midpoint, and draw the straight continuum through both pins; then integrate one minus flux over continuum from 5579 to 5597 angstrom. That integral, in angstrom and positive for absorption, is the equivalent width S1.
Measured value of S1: 0.8 angstrom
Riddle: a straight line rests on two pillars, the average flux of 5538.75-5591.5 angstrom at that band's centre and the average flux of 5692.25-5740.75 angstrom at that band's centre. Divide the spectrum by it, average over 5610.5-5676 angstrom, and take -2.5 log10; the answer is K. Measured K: 0.02 mag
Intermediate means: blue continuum 14.5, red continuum 14.6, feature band 14.3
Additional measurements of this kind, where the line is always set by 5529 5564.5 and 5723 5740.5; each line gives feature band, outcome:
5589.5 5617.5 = 0.05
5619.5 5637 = 0.07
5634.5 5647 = 0.04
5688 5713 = 0.07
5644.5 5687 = 0.03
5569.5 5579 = 0.02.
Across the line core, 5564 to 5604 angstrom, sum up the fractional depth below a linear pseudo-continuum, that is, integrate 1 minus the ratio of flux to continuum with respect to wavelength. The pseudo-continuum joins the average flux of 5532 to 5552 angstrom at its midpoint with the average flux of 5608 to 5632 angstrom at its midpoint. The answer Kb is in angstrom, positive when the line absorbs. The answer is 0.95 angstrom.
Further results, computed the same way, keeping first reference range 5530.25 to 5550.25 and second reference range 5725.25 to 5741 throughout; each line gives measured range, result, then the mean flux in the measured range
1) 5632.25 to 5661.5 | 1.39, 14.3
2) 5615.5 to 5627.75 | 0.66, 14.1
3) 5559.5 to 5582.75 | 0.60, 14.5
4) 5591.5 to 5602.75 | 0.76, 13.9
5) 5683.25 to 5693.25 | 0.46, 14.3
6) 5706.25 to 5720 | 0.99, 14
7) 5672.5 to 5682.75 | -0.01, 15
